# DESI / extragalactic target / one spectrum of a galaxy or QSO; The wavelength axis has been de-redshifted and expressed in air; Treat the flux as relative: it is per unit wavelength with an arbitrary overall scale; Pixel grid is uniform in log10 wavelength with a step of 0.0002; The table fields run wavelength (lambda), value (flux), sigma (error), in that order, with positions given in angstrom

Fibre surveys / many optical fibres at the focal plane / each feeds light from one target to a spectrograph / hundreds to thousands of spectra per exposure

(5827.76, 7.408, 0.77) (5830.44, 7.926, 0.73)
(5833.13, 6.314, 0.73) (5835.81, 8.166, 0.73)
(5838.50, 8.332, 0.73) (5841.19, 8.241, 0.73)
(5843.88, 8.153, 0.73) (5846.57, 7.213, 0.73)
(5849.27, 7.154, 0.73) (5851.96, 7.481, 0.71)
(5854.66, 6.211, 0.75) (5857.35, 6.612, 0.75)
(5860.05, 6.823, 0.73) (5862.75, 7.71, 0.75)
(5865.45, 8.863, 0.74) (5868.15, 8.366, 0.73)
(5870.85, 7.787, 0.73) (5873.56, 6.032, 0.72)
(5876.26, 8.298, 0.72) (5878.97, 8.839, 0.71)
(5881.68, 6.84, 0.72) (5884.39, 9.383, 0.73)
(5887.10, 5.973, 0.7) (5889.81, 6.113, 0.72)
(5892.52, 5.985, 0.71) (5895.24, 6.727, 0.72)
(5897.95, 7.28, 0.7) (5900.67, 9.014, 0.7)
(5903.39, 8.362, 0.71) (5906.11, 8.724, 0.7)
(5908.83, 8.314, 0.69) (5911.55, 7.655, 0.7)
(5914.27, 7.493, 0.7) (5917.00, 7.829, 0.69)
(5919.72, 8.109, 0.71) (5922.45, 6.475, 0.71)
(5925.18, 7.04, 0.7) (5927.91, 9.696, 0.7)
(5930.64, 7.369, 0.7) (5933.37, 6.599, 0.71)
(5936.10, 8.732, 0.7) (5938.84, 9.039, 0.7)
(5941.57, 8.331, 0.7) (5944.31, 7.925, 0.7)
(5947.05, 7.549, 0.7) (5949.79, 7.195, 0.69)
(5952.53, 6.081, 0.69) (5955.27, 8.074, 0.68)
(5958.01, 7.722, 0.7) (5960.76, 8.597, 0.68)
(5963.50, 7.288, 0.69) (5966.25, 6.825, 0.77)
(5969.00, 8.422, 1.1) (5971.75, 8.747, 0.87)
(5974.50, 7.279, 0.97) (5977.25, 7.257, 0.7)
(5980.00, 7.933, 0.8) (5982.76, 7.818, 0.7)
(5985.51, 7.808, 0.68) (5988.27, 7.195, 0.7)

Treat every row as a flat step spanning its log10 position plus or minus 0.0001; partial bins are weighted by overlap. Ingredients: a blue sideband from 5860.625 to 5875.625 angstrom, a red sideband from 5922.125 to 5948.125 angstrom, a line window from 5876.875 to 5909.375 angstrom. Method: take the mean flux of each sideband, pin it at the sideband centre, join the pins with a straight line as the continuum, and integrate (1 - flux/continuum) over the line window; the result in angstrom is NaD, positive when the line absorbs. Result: 0.75 angstrom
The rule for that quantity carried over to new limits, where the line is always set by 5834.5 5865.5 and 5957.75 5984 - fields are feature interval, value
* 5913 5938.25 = -0.2 angstrom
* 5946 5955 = 0.8 angstrom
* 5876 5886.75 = -0.7 angstrom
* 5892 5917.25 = -0.5 angstrom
